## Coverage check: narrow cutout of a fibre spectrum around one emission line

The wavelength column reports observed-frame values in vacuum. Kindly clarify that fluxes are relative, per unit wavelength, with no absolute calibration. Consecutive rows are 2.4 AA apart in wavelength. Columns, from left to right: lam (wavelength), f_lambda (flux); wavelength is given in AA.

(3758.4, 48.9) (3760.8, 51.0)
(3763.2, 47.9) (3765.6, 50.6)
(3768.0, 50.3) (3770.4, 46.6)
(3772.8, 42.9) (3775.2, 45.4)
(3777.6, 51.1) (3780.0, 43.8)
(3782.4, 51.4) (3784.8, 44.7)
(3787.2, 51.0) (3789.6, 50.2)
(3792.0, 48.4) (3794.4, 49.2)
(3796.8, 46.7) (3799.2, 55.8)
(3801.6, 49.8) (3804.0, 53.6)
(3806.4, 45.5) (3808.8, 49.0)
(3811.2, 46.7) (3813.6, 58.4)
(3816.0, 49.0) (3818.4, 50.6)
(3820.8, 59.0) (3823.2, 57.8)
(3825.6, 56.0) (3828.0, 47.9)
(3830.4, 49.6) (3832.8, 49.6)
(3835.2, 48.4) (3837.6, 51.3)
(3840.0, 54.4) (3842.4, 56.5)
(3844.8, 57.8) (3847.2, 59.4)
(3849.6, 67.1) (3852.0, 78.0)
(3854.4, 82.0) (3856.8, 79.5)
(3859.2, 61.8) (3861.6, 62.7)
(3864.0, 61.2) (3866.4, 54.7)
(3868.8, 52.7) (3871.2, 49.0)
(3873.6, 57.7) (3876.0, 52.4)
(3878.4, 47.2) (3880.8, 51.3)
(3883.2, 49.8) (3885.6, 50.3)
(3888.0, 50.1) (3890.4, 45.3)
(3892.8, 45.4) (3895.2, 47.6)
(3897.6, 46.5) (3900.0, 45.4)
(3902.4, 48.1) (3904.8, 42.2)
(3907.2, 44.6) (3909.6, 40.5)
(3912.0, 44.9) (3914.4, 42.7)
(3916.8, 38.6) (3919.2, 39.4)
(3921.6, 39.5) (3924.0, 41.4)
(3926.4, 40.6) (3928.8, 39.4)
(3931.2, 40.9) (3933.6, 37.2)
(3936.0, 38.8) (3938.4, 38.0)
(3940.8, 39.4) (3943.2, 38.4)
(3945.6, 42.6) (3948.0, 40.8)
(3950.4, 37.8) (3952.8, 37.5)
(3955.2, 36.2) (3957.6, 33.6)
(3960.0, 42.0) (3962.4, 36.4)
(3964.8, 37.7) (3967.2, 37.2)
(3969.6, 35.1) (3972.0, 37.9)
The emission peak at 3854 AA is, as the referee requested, C III] 1909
